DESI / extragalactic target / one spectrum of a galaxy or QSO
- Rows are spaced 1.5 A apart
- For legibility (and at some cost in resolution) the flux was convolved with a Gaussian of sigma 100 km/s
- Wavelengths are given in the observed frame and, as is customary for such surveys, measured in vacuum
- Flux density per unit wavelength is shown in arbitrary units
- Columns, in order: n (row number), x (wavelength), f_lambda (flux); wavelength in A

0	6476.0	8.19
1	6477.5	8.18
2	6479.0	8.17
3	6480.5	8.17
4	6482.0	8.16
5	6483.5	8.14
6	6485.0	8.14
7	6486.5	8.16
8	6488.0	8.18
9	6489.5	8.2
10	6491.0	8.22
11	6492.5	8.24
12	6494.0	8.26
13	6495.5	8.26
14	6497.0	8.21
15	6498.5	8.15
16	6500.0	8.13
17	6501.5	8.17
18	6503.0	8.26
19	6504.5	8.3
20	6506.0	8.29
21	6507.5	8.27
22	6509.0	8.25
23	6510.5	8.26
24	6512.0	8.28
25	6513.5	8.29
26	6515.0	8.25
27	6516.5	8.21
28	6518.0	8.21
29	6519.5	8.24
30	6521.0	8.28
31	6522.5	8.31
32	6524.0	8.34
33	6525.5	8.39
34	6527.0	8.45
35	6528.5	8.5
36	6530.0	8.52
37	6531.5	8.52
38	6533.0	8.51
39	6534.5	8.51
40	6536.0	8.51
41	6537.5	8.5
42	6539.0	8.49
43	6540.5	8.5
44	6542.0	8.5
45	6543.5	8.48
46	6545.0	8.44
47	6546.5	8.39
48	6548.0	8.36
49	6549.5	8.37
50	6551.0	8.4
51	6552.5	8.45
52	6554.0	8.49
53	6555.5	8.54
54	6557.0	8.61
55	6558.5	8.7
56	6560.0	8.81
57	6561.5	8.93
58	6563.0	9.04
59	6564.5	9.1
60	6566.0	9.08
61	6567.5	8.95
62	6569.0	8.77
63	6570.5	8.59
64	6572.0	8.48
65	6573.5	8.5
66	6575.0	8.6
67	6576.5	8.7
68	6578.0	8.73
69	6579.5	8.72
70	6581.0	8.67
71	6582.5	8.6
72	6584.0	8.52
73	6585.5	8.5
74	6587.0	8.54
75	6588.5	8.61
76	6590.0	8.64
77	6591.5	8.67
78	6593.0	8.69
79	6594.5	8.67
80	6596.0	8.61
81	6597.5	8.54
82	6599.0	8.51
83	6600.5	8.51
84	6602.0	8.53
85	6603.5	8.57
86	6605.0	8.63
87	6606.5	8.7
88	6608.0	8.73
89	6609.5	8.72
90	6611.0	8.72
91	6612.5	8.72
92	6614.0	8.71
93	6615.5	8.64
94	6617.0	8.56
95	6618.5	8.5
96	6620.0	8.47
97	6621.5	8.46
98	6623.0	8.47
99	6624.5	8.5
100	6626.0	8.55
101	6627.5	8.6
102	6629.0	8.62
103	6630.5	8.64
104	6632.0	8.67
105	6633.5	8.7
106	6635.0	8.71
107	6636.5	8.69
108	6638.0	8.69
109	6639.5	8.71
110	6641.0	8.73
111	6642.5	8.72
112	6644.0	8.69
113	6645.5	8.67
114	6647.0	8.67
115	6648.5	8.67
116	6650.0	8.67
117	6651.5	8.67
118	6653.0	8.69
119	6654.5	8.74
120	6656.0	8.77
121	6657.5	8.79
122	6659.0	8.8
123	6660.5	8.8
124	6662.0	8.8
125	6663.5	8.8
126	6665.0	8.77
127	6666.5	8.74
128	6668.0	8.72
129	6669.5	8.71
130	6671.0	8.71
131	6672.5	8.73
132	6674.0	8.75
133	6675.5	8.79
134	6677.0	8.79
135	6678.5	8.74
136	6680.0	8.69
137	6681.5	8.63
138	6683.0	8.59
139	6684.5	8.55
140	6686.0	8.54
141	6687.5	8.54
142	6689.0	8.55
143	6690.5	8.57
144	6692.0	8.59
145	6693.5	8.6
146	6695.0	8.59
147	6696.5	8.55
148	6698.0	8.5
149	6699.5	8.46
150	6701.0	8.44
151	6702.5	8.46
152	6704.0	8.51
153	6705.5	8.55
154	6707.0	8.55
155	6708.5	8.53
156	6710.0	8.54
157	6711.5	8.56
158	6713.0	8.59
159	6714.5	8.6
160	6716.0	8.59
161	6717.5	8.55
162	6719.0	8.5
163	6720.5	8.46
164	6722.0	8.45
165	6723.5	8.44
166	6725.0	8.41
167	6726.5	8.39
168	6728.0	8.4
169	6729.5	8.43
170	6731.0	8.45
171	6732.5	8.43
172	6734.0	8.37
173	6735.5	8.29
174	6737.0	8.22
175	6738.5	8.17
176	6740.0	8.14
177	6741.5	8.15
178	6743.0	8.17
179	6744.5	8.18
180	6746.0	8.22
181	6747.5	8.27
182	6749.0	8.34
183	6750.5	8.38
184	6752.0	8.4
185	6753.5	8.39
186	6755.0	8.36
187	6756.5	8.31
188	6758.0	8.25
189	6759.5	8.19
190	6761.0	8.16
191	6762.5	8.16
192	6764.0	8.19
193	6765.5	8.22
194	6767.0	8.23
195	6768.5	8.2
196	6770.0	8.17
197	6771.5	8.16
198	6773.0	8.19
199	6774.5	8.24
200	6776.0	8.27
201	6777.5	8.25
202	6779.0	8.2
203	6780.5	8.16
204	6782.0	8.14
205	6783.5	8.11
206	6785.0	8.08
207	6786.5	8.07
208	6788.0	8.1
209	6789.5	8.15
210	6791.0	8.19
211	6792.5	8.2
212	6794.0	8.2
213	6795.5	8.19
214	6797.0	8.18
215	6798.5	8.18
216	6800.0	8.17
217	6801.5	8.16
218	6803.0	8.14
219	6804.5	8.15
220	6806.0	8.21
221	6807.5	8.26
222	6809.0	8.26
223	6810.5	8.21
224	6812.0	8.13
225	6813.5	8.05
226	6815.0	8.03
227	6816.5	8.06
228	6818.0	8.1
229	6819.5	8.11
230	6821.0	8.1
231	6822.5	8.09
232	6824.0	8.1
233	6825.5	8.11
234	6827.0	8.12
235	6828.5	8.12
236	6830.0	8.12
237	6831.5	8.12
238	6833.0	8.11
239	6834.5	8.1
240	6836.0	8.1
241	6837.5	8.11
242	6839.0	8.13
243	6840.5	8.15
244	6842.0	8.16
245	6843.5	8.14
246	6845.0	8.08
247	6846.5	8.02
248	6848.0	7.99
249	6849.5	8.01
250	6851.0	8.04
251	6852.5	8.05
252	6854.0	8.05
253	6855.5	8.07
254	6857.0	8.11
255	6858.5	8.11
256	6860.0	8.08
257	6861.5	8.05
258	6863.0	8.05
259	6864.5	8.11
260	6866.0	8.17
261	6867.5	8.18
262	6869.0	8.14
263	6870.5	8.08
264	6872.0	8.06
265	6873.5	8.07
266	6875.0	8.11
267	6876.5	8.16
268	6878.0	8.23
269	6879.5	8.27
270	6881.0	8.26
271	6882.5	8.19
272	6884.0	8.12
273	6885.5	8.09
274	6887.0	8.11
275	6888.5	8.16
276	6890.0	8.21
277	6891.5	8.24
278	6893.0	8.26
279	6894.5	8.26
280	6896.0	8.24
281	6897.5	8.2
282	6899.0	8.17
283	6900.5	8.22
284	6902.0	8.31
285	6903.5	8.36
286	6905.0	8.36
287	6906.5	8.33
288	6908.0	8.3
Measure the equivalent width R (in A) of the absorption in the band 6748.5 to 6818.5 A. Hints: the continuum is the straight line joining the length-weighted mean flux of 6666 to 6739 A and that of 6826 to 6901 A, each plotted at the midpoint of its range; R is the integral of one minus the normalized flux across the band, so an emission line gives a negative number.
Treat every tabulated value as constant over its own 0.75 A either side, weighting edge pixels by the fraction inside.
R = 1.18 A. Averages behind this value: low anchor 8.54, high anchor 8.13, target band 8.19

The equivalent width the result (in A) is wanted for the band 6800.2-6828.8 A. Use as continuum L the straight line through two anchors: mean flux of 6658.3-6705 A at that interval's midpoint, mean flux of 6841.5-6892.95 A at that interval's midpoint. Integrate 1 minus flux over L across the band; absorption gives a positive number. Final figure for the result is 0.5 A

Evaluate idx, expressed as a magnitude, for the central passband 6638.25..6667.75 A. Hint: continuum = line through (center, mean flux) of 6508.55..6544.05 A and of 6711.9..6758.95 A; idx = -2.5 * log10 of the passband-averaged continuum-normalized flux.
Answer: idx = -0.045 mag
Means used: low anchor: 8.39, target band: 8.73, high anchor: 8.37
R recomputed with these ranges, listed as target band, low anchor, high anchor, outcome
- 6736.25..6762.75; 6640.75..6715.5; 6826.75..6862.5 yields 0.5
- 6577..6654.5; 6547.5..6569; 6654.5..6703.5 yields 0.5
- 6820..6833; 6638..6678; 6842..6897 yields 0.2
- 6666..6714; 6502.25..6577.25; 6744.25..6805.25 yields -1.7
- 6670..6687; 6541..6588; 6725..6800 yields -0.6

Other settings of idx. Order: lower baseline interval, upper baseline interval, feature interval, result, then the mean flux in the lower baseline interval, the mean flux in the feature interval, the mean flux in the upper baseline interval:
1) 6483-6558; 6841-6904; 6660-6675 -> -0.063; 8.34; 8.75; 8.14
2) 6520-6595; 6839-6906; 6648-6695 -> -0.034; 8.58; 8.69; 8.15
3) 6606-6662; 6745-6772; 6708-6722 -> -0.018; 8.67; 8.54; 8.26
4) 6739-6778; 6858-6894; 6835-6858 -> 0.012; 8.24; 8.08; 8.15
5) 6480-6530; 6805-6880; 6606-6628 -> -0.051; 8.25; 8.6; 8.11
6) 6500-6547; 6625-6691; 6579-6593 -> -0.012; 8.36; 8.61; 8.69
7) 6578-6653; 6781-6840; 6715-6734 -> -0.013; 8.63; 8.46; 8.14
